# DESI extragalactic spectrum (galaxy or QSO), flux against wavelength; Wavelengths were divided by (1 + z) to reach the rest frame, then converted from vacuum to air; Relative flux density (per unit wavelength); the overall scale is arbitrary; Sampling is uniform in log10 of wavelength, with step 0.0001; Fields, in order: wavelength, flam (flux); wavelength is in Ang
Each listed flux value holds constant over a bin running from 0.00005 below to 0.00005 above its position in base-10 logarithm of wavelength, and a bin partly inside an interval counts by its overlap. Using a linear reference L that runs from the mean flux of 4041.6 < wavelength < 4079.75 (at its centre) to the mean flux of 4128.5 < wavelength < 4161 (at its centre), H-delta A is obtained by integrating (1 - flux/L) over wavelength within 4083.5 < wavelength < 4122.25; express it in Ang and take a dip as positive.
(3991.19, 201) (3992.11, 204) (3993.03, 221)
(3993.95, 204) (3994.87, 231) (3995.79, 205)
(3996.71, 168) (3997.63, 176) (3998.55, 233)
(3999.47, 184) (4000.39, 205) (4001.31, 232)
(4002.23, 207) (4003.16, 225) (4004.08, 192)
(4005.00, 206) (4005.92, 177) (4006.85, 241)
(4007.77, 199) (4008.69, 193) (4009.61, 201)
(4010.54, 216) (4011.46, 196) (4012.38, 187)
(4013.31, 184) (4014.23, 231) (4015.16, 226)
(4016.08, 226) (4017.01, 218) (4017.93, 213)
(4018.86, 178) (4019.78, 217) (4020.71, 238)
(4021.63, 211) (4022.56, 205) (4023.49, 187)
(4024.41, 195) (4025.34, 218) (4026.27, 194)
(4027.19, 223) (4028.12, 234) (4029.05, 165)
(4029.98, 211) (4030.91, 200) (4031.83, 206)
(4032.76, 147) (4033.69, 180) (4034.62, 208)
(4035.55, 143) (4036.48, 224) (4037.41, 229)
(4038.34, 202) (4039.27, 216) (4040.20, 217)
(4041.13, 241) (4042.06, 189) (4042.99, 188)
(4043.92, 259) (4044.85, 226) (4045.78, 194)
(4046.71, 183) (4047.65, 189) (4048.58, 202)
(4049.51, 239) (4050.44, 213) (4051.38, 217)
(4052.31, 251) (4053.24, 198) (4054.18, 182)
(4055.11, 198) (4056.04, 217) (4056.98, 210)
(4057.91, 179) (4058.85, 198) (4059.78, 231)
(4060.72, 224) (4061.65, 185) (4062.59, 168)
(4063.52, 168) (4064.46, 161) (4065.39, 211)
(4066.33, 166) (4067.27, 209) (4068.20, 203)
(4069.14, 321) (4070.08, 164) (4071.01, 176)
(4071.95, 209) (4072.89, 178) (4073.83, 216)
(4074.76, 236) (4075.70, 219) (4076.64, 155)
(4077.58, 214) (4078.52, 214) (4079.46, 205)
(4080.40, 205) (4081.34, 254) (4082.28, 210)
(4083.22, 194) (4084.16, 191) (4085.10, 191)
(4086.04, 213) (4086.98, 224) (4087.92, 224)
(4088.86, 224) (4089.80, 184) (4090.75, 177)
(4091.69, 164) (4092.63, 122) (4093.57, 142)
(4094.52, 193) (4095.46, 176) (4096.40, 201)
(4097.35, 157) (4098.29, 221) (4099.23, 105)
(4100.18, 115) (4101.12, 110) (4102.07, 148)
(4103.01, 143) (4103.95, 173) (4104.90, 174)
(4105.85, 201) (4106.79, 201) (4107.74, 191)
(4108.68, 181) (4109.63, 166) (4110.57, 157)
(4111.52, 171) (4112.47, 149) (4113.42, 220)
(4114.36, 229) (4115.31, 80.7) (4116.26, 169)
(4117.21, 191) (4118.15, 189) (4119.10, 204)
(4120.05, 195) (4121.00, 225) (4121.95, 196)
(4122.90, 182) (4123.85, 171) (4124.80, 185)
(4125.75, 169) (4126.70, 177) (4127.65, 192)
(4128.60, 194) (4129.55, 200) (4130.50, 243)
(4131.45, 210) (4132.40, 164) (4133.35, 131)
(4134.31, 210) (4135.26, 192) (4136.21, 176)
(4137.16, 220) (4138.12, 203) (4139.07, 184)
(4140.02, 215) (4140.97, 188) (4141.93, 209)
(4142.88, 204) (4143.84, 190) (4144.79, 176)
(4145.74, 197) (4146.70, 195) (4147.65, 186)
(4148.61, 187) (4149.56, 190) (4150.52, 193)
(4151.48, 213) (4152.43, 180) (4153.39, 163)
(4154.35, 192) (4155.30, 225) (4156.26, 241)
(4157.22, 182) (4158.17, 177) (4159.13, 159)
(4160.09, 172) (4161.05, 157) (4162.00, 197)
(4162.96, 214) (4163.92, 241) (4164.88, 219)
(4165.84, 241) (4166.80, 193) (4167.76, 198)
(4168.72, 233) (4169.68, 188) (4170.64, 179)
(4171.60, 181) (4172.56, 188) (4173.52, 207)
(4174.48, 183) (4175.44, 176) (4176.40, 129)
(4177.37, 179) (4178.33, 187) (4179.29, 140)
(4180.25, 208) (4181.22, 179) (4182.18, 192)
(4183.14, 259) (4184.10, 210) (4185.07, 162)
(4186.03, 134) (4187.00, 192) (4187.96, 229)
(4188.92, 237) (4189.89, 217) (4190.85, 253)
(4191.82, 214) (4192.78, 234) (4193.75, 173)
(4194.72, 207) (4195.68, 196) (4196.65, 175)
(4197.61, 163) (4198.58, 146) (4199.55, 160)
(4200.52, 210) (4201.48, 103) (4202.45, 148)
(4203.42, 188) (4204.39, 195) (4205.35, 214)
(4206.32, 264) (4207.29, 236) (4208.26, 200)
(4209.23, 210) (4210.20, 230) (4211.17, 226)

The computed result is 4.0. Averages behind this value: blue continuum 204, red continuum 192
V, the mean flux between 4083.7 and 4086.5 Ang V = 198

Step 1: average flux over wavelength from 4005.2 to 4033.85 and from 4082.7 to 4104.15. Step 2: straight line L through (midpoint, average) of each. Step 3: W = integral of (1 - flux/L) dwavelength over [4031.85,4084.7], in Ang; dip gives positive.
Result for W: -4.55 Ang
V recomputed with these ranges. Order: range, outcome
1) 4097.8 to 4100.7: 147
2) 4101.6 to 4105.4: 160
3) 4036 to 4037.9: 225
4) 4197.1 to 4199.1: 155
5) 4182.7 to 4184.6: 233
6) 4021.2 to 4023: 208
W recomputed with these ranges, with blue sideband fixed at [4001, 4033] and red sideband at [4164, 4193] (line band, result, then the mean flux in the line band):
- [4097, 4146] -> 4.7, 182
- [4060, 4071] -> 0.3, 198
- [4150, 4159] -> 0.2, 195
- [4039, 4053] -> -0.7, 215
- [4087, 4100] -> 1.7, 176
